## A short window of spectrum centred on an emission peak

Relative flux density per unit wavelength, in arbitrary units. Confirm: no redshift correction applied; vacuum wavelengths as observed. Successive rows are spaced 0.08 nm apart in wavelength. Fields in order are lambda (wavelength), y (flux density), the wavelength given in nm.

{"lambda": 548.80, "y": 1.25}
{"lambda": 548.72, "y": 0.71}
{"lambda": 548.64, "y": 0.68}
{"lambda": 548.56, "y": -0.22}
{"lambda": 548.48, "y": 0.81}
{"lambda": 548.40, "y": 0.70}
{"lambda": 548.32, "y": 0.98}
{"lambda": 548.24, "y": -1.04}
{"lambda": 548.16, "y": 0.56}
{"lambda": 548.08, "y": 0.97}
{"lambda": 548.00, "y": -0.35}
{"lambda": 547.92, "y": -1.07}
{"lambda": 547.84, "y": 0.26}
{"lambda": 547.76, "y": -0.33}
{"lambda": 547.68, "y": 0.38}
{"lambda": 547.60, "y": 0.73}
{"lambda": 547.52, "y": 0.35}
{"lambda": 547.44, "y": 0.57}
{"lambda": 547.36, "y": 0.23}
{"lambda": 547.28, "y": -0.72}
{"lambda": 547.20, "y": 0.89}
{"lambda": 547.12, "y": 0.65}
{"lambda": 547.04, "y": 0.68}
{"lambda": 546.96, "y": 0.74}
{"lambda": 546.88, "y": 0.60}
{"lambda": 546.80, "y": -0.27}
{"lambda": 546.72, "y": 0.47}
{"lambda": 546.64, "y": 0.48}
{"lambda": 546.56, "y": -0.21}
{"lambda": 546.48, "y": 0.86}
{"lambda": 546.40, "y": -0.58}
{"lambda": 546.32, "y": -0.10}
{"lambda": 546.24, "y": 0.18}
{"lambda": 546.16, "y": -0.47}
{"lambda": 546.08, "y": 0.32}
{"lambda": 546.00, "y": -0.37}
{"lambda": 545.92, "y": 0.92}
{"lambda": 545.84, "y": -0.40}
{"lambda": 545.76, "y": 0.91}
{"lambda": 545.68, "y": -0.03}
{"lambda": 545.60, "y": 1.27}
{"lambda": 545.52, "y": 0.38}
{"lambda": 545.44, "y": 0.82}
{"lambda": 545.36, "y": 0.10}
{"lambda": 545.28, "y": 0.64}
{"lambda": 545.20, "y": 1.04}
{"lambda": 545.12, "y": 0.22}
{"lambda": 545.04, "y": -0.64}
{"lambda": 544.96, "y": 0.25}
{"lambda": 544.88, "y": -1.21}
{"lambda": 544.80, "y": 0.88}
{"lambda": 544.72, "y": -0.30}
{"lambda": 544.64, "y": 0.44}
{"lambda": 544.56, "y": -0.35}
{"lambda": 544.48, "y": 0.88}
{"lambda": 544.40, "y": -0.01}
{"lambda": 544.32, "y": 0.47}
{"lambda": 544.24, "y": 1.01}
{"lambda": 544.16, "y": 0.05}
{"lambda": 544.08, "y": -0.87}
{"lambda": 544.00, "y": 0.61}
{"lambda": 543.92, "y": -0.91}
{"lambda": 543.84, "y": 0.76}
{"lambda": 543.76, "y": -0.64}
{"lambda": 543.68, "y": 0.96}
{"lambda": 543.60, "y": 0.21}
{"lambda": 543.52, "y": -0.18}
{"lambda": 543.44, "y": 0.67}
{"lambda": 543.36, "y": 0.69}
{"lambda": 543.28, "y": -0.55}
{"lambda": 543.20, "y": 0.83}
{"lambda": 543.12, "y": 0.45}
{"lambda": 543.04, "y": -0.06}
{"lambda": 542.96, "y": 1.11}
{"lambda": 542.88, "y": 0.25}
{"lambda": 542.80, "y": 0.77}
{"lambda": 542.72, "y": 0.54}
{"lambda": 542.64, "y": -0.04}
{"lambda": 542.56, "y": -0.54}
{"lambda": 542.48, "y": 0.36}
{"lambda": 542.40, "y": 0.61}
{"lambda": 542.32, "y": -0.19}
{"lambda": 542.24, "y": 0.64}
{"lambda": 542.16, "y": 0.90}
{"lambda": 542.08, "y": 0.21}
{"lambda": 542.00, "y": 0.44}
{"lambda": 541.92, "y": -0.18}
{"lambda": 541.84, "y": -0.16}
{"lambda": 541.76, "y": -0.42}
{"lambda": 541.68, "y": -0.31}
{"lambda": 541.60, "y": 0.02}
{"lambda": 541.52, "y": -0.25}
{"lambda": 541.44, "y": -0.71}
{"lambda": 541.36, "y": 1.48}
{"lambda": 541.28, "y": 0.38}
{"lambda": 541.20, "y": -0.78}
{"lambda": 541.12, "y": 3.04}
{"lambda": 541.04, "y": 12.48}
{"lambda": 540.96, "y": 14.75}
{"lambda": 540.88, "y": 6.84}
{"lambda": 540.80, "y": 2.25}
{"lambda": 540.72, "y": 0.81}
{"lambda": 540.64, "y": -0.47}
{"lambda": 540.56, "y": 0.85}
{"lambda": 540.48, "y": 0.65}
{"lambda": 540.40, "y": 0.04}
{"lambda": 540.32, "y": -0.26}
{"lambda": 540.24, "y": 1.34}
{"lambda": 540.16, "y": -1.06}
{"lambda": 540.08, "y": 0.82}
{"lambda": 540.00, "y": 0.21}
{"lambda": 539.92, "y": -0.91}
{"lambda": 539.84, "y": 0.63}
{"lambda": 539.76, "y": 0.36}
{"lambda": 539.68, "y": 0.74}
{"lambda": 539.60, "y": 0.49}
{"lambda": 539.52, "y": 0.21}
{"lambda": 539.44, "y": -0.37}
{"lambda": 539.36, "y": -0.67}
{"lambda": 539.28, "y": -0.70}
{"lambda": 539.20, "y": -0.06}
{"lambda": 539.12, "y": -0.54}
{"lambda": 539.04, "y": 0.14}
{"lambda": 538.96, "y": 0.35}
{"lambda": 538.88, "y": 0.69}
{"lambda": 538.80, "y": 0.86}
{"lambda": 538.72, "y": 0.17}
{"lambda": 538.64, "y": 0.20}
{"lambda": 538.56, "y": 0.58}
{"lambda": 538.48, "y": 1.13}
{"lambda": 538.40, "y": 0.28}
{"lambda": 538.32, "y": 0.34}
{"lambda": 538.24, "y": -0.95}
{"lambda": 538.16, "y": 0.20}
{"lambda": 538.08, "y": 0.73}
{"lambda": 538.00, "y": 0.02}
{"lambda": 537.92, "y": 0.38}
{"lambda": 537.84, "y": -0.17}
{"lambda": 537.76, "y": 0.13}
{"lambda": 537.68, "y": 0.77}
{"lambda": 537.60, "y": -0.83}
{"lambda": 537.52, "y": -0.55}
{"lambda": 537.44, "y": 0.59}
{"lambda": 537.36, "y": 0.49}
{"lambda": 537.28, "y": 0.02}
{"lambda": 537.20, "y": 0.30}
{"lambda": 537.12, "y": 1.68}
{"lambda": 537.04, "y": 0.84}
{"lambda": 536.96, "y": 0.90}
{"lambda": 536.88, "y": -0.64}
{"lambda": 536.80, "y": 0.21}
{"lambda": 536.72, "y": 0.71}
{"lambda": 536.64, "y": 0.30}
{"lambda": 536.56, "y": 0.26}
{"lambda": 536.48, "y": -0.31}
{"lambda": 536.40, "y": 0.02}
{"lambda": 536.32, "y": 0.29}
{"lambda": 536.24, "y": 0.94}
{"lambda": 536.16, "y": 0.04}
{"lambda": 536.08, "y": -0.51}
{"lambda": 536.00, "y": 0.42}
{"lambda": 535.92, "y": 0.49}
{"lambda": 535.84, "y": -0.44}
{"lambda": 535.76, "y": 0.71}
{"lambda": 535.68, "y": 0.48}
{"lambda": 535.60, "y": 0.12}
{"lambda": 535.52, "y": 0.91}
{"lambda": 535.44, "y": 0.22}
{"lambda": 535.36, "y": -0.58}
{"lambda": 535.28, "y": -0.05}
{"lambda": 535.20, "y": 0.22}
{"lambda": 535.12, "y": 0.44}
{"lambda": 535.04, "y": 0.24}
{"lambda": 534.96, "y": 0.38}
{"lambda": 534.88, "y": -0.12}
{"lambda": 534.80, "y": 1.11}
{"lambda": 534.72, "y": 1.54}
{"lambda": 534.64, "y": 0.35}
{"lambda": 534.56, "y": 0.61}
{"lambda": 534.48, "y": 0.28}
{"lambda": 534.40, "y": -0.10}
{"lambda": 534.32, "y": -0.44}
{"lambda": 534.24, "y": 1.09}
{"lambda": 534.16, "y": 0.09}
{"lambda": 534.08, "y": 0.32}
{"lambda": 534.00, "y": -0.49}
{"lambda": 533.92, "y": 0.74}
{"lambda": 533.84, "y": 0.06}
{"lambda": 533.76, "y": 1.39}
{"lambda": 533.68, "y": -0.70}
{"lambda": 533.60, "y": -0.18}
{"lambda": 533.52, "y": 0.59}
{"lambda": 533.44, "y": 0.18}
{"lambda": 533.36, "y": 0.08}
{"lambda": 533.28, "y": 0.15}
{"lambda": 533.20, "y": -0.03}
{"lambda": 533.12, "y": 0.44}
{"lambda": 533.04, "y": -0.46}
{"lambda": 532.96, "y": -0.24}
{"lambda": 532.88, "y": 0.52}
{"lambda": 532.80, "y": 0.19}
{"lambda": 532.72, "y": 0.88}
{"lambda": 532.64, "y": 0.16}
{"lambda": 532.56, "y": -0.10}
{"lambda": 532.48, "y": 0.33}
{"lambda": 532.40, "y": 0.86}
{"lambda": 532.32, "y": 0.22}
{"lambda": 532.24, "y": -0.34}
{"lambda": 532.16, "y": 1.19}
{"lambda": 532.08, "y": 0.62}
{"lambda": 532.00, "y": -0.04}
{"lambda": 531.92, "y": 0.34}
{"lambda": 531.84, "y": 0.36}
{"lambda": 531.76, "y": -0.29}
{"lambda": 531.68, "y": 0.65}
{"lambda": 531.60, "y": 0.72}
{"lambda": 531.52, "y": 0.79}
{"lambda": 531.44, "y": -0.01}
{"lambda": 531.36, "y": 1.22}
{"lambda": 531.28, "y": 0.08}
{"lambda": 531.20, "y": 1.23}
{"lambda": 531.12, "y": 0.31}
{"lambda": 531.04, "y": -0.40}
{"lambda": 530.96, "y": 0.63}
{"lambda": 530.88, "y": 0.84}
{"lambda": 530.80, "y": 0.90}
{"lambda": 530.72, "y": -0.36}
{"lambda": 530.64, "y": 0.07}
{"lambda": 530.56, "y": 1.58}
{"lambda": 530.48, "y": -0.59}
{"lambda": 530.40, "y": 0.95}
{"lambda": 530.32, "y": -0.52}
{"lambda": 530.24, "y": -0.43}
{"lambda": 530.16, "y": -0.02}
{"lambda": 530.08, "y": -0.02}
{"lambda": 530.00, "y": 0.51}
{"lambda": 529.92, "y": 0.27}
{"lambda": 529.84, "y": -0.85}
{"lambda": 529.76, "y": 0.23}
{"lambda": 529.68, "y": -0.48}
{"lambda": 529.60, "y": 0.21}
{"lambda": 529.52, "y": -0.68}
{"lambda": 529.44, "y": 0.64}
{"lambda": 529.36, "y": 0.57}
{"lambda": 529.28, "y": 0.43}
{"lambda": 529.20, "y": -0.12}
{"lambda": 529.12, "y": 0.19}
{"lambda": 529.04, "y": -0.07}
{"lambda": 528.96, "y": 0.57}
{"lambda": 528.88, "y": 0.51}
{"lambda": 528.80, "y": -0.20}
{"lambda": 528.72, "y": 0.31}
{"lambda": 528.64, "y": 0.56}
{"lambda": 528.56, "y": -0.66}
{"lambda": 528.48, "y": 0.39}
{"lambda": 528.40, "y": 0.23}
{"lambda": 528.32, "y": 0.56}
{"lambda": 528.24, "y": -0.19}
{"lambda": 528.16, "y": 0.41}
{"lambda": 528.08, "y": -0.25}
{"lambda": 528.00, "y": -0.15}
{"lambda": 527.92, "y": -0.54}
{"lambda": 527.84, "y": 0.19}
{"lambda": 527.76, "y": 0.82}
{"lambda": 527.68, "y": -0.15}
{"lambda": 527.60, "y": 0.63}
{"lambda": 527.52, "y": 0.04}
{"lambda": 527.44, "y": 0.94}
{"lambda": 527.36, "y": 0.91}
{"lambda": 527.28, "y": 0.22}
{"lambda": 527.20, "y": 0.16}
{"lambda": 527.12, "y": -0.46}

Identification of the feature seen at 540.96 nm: H-beta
